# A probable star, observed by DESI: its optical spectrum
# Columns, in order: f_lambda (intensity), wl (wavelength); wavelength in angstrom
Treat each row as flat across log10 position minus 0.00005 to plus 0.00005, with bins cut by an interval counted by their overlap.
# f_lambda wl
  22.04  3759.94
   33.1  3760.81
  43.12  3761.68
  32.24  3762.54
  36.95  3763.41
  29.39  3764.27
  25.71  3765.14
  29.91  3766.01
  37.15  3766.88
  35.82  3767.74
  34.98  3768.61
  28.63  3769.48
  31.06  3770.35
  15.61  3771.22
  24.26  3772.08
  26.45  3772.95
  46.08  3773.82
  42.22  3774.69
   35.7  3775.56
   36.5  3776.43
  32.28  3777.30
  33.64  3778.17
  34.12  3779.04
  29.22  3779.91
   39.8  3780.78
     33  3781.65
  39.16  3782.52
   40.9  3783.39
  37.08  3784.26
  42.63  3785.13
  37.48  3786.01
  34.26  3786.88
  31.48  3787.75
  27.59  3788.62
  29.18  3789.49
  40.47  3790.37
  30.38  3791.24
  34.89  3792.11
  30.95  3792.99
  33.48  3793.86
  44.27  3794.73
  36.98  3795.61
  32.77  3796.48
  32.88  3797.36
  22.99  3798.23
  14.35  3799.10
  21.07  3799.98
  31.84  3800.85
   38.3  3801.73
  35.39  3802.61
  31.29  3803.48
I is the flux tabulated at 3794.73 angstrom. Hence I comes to 44.27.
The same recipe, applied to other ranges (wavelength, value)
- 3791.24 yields 30.38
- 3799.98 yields 21.07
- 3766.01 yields 29.91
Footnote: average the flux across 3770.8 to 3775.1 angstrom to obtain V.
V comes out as 30.9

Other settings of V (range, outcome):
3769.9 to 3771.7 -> 23.5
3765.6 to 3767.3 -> 33.5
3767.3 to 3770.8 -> 32.6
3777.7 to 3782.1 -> 34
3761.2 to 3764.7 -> 35.5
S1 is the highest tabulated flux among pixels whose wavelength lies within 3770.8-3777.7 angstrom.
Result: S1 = 46.08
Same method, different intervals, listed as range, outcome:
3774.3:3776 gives 42.22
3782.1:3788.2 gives 42.63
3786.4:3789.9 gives 34.26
